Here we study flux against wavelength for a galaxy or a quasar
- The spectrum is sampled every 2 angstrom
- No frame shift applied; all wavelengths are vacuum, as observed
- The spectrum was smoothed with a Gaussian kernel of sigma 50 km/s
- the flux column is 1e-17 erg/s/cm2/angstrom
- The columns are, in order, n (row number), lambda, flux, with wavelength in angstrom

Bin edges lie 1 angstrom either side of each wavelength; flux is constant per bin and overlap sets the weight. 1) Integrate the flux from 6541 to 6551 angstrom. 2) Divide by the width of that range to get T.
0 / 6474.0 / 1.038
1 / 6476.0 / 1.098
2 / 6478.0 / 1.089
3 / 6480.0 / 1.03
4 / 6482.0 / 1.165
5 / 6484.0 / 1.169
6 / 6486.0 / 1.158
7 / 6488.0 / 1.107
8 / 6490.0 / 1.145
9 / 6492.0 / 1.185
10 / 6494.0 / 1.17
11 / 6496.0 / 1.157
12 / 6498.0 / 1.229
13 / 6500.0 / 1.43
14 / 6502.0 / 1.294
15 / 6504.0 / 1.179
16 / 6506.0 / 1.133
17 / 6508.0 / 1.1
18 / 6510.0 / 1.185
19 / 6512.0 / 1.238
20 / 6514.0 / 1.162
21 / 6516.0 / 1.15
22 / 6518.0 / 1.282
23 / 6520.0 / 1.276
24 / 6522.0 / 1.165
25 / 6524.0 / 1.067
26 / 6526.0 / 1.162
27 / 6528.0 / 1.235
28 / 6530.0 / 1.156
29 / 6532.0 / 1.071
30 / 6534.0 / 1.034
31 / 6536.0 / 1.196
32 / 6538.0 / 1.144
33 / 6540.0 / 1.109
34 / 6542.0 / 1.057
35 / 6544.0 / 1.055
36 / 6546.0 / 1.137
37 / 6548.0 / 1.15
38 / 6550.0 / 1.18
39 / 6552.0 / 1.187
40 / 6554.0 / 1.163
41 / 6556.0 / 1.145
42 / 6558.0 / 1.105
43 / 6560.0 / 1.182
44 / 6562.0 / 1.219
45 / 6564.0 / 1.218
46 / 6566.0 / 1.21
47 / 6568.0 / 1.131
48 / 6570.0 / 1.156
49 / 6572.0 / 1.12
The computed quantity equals 1.12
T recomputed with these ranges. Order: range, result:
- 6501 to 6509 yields 1.18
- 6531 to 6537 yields 1.1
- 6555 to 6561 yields 1.14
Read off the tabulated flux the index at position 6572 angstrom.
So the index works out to 1.12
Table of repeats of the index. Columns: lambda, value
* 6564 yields 1.218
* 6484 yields 1.169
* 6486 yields 1.158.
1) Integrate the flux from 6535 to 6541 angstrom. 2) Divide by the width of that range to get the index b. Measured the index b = 1.15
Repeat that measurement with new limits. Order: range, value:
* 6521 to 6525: 1.12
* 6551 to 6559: 1.15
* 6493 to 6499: 1.19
